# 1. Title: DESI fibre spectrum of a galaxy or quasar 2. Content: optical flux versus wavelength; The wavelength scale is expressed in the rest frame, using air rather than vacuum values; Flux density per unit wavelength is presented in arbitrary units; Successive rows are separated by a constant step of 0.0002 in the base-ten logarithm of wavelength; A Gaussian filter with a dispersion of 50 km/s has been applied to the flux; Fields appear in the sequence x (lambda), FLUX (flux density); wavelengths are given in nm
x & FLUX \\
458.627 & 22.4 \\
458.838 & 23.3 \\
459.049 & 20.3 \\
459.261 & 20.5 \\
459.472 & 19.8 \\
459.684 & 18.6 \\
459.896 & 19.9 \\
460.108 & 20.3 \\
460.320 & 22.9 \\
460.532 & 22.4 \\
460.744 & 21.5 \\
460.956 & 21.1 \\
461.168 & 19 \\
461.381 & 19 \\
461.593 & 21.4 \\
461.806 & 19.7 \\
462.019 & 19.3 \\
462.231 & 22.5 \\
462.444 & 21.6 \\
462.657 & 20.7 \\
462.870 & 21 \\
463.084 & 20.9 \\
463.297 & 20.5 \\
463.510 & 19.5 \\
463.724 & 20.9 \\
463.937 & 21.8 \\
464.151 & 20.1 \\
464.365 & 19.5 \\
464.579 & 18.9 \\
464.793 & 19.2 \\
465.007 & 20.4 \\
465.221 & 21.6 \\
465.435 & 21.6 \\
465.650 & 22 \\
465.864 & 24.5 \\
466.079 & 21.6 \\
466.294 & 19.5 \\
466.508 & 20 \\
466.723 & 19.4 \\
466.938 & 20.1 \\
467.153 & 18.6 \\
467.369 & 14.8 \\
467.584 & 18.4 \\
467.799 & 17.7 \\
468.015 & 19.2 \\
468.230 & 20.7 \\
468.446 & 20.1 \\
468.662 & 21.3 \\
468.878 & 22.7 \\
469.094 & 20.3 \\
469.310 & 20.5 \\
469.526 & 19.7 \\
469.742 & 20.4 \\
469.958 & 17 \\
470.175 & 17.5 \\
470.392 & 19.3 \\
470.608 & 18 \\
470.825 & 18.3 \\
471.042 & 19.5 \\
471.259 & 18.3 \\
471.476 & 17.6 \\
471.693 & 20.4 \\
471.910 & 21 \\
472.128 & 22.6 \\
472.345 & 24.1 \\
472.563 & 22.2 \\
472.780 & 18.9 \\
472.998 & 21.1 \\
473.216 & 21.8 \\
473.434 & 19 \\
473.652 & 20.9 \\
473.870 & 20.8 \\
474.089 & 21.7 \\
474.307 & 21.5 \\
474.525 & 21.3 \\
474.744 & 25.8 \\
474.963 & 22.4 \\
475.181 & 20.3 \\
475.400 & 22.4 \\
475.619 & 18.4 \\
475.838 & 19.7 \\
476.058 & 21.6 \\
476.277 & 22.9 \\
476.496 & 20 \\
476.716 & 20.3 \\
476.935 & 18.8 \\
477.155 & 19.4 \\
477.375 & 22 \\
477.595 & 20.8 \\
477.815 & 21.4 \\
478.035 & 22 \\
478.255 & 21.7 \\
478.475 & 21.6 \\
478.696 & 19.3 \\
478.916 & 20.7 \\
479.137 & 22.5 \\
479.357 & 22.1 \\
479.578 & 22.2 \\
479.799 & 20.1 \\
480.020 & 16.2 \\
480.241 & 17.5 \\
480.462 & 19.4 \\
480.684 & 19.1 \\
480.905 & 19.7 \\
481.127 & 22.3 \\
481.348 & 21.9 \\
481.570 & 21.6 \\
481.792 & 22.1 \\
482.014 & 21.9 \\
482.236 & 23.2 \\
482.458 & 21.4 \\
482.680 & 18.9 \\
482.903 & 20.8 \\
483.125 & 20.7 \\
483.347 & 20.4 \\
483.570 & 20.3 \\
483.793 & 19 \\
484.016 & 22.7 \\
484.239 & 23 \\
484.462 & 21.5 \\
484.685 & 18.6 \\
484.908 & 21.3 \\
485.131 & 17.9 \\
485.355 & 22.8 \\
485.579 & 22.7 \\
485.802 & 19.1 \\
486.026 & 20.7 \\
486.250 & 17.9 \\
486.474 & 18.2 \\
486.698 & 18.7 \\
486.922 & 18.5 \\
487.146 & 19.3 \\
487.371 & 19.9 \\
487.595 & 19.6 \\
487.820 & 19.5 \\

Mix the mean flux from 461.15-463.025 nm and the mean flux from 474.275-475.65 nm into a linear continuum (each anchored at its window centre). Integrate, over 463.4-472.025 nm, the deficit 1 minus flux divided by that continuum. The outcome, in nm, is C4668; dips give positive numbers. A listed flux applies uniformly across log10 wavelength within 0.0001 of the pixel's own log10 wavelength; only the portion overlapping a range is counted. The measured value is 0.55 nm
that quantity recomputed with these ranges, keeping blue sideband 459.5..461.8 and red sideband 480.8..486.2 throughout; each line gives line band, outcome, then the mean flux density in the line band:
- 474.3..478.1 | -0.056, 21.1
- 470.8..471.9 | 0.090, 19.1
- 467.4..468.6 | 0.097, 19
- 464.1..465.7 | 0.020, 20.4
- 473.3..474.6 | -0.005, 20.9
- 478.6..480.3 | 0.061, 20.2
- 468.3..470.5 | 0.087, 19.9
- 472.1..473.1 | -0.046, 21.7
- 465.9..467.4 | 0.075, 19.6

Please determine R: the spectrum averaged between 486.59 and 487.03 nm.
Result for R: 18.6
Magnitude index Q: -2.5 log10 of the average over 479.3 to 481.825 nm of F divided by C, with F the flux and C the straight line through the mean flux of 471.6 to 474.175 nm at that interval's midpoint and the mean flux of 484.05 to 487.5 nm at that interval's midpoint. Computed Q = 0.01 mag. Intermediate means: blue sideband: 21.2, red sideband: 20.1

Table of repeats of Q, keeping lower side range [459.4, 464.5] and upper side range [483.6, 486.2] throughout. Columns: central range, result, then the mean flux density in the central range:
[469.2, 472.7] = 0.05 mag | 19.8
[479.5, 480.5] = 0.10 mag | 19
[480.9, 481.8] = -0.05 mag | 21.7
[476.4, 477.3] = 0.05 mag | 19.7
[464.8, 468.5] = 0.03 mag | 20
